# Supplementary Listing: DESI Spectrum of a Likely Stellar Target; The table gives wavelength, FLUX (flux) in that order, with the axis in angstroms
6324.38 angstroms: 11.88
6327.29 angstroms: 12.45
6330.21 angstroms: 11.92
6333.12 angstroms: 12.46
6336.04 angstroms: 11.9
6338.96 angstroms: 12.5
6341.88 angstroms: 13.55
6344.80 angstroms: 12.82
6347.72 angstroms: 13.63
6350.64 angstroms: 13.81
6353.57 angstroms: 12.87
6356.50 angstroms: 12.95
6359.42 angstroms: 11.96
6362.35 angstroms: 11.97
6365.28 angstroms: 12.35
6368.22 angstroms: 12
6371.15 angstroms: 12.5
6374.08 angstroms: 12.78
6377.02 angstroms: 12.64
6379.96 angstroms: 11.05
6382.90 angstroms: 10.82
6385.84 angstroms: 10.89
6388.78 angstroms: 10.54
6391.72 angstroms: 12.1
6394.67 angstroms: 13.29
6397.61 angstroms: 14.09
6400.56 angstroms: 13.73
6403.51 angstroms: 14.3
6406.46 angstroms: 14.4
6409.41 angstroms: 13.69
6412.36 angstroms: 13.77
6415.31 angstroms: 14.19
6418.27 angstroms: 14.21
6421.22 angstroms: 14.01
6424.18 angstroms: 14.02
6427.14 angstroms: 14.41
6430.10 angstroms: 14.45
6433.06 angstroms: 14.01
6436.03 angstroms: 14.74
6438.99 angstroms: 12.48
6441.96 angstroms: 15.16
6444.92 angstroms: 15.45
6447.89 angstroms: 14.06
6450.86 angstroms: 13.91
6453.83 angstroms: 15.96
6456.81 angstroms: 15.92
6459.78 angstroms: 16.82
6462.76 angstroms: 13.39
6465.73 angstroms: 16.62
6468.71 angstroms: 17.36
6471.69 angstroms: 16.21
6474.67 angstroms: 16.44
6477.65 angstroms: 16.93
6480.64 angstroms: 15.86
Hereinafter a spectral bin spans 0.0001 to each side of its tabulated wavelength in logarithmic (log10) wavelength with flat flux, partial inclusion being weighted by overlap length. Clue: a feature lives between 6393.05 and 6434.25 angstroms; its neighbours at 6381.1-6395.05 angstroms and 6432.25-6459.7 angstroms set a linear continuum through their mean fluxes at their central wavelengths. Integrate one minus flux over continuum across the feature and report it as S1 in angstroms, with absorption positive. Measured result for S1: -3.8 angstroms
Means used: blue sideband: 11.4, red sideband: 14.8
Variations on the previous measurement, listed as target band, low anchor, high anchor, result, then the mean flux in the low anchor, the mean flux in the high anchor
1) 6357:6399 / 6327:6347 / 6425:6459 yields 4.02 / 12.6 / 14.6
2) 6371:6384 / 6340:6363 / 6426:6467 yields 1.48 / 13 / 14.8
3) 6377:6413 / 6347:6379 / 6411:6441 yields 1.81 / 12.6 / 14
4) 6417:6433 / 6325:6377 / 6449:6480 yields 0.62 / 12.6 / 15.9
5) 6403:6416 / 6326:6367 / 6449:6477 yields 0.30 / 12.6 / 15.9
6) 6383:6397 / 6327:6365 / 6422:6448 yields 1.79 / 12.7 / 14.3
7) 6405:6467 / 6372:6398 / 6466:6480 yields 0.44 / 11.9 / 16.7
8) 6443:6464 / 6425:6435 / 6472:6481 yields 0.38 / 14.3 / 16.4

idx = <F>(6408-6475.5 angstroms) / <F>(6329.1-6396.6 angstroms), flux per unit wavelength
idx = 1.20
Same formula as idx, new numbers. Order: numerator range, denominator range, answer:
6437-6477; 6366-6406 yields 1.24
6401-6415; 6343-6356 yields 1.06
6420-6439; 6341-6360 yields 1.08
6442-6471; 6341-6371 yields 1.21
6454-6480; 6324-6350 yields 1.28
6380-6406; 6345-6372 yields 0.98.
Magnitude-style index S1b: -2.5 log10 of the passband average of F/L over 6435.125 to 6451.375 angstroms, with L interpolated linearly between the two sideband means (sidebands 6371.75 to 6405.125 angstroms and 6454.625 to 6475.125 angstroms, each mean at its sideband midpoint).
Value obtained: 0.05 mag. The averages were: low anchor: 12.4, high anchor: 16.1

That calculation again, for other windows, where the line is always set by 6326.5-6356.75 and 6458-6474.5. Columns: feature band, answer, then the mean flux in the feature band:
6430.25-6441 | 0.10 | 13.9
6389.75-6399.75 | 0.09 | 13.1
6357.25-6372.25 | 0.10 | 12.2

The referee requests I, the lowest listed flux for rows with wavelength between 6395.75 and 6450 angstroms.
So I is 12.48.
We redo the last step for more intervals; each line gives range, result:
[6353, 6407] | 10.54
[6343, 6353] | 12.82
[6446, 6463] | 13.39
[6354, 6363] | 11.96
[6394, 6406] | 13.29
